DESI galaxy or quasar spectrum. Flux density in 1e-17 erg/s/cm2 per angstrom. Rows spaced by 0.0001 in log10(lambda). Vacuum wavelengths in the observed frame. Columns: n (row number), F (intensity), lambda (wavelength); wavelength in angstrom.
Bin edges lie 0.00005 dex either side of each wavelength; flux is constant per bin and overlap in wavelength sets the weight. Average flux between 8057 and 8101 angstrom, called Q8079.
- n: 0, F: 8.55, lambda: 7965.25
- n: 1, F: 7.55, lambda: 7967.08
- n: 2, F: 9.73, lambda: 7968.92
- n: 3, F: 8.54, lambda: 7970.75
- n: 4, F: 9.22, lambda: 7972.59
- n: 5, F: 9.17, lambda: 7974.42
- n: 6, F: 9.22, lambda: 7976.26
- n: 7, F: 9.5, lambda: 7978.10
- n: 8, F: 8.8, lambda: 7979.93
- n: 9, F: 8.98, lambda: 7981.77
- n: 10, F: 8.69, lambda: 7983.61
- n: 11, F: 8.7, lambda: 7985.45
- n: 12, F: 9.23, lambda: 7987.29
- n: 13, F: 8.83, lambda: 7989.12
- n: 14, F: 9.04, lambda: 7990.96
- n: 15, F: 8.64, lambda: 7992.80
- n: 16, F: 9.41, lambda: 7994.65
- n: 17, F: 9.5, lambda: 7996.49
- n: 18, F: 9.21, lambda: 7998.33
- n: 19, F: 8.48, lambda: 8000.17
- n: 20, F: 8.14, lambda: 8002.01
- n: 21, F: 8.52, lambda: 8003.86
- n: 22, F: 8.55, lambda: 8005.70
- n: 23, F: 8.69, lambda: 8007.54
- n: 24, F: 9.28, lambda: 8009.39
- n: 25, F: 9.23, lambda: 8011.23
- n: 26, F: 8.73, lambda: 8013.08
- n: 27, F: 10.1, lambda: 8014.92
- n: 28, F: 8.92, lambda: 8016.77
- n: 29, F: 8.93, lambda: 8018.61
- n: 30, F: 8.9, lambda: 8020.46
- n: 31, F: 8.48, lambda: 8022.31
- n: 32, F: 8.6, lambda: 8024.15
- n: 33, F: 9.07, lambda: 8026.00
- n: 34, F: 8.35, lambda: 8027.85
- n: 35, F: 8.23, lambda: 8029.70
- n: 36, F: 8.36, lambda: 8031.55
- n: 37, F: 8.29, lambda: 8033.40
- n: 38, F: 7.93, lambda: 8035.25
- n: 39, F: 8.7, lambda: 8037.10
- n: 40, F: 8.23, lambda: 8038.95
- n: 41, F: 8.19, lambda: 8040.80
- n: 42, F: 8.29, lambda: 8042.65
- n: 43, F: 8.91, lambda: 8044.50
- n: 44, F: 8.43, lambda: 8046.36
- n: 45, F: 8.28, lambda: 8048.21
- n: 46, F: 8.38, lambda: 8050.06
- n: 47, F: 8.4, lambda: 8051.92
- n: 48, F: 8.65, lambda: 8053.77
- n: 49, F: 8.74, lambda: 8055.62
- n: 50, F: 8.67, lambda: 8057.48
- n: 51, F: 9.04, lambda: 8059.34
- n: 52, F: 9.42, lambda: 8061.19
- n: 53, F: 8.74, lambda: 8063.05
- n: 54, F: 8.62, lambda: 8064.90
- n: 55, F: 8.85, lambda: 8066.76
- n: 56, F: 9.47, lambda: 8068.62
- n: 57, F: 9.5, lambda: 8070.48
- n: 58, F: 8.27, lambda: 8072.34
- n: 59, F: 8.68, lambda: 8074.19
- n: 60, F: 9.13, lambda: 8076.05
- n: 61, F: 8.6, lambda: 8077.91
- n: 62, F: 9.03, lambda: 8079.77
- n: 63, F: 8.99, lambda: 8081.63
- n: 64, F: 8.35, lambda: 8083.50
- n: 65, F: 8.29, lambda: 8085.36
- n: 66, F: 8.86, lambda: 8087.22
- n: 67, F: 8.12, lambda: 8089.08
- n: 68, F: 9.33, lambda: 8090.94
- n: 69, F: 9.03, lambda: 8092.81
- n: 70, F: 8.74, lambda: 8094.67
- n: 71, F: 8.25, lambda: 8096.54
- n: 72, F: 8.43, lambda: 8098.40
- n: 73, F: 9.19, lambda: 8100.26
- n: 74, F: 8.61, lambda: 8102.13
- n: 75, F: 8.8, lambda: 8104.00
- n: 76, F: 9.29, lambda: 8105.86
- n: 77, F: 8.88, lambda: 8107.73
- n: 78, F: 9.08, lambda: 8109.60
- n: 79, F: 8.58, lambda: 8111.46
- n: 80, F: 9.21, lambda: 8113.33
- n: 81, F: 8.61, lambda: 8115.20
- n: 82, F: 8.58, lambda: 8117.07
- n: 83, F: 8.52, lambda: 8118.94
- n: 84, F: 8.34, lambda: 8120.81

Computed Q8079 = 8.82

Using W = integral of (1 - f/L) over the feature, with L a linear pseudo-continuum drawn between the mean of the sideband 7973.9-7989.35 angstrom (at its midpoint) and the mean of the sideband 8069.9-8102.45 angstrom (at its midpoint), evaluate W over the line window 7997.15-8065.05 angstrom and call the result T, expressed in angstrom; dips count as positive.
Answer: 1.7 angstrom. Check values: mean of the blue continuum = 9.02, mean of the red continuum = 8.74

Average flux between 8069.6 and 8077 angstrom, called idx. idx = 8.9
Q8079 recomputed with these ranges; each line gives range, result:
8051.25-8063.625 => 8.82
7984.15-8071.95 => 8.76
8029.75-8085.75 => 8.64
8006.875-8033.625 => 8.82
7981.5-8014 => 8.88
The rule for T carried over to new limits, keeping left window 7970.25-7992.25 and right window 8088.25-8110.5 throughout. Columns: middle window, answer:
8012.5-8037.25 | 0.7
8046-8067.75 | 0.5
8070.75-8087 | 0.2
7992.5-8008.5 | 0.3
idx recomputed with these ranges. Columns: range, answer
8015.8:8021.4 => 8.92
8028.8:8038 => 8.3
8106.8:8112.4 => 8.85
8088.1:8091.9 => 8.72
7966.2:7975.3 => 8.85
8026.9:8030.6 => 8.29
